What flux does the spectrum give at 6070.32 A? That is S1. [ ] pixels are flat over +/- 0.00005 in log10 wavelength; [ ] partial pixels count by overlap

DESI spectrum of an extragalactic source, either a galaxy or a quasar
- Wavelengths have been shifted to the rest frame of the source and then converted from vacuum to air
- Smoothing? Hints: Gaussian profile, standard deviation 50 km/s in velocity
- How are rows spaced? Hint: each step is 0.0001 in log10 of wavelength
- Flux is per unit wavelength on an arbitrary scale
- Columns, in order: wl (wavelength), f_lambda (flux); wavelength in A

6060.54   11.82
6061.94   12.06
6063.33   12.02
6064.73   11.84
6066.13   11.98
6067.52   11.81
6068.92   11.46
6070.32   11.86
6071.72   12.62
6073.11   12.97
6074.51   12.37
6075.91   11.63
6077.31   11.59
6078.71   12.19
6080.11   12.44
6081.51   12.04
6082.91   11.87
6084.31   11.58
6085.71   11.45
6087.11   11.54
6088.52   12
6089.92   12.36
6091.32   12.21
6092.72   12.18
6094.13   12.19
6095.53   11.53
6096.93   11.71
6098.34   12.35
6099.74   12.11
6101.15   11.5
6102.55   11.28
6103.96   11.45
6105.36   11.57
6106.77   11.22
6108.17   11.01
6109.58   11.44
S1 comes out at 11.86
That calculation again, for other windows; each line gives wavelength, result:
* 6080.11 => 12.44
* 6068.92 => 11.46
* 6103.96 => 11.45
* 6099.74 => 12.11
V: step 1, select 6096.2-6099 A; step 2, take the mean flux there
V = 12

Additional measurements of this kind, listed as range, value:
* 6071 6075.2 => 12.7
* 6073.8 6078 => 11.9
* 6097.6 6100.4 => 12.2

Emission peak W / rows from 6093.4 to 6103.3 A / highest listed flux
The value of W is 12.35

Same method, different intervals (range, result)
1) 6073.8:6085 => 12.44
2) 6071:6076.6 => 12.97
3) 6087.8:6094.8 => 12.36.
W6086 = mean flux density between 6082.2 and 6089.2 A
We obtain 11.7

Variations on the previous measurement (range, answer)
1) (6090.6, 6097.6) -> 12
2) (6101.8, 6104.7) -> 11.4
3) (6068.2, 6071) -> 11.6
